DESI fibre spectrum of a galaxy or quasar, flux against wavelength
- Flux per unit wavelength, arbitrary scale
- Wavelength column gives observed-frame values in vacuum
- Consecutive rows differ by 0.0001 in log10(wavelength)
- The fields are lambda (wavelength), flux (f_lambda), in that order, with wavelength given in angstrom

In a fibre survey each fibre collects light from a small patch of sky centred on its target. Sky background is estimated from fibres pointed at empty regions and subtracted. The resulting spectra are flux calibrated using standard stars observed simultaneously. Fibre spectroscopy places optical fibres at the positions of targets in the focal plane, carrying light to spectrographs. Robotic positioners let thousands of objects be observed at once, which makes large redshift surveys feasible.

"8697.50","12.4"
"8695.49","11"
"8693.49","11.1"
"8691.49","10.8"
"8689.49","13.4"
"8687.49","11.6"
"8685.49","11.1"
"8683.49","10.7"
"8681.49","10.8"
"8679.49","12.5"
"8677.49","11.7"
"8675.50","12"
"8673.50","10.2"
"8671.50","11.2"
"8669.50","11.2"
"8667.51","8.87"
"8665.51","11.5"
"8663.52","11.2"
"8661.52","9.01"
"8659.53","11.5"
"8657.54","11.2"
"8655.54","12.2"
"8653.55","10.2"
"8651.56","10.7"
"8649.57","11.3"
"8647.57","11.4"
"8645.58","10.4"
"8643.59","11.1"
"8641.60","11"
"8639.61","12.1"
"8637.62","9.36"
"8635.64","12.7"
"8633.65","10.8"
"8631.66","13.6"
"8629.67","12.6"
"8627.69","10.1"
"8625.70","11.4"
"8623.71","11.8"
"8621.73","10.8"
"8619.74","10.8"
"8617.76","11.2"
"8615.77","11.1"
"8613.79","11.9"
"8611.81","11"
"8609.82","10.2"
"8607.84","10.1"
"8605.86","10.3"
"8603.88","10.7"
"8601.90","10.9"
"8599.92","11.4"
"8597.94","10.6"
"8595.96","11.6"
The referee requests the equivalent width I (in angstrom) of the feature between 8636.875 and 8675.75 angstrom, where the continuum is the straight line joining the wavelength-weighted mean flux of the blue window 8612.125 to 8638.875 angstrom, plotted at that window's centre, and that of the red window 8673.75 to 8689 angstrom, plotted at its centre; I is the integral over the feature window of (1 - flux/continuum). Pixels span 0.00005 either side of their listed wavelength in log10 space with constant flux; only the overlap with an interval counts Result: 2.0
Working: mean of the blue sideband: 11.4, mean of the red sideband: 11.5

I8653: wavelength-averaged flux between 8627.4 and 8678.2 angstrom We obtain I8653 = 11.1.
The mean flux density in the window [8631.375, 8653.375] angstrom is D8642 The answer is 11.2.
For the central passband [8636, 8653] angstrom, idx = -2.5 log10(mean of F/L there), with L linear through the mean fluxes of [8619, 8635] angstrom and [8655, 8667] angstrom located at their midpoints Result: 0.026 mag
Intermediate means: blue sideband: 11.5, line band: 11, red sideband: 11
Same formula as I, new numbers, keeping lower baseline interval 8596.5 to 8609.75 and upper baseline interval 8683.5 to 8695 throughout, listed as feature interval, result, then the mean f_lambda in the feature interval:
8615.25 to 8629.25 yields -0.3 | 11.1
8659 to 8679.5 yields 0.7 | 10.9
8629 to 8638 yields -0.8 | 12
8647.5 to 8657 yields 0.0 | 11.1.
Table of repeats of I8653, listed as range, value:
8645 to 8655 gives 10.9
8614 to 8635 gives 11.5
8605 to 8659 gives 11.2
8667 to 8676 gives 10.7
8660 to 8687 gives 10.9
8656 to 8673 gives 10.7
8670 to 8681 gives 11.5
